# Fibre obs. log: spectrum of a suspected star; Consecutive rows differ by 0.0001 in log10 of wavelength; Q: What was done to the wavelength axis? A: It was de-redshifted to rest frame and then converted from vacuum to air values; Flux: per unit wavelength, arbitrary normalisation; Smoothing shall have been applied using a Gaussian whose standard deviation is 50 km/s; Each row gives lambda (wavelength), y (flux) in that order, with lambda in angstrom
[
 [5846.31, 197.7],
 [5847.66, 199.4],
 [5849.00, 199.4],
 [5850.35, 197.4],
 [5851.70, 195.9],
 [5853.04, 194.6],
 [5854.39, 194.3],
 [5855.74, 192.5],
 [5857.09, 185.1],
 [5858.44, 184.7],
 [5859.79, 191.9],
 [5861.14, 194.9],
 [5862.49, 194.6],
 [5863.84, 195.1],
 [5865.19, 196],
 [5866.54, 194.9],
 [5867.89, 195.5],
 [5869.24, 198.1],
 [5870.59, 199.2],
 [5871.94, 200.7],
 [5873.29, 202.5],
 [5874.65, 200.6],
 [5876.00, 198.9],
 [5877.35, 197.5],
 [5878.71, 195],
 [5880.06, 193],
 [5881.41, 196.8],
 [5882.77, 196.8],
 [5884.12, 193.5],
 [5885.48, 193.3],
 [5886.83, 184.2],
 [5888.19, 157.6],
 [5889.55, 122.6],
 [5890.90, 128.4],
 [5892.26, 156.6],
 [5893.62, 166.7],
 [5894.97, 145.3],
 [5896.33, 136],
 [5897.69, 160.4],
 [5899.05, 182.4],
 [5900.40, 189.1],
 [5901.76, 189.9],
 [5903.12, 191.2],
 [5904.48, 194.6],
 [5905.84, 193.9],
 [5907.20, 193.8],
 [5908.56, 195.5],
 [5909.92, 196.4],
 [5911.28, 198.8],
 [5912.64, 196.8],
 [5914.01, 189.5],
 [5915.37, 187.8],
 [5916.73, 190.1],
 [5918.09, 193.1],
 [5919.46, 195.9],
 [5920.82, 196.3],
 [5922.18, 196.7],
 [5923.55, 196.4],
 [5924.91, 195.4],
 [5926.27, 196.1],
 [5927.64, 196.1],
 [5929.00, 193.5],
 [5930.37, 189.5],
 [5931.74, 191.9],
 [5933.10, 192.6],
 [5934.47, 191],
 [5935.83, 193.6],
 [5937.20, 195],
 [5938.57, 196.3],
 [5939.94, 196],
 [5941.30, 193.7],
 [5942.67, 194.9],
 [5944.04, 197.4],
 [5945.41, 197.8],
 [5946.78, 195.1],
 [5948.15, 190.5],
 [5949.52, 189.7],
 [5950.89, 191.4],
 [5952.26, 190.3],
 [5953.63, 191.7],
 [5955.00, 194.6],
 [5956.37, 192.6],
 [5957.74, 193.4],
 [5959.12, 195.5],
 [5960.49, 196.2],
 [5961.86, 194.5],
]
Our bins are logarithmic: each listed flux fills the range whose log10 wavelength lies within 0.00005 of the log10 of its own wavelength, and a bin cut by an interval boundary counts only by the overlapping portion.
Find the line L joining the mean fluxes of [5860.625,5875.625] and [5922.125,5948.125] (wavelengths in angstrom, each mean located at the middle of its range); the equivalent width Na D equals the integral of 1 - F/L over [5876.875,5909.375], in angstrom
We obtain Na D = 3.2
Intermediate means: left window 198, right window 194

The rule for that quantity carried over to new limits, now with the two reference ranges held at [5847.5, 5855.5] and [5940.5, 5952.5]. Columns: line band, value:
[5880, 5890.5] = 0.96 angstrom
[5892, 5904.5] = 1.58 angstrom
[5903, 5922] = 0.06 angstrom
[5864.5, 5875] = -0.13 angstrom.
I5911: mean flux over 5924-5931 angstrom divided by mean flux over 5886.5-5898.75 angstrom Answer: 1.3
